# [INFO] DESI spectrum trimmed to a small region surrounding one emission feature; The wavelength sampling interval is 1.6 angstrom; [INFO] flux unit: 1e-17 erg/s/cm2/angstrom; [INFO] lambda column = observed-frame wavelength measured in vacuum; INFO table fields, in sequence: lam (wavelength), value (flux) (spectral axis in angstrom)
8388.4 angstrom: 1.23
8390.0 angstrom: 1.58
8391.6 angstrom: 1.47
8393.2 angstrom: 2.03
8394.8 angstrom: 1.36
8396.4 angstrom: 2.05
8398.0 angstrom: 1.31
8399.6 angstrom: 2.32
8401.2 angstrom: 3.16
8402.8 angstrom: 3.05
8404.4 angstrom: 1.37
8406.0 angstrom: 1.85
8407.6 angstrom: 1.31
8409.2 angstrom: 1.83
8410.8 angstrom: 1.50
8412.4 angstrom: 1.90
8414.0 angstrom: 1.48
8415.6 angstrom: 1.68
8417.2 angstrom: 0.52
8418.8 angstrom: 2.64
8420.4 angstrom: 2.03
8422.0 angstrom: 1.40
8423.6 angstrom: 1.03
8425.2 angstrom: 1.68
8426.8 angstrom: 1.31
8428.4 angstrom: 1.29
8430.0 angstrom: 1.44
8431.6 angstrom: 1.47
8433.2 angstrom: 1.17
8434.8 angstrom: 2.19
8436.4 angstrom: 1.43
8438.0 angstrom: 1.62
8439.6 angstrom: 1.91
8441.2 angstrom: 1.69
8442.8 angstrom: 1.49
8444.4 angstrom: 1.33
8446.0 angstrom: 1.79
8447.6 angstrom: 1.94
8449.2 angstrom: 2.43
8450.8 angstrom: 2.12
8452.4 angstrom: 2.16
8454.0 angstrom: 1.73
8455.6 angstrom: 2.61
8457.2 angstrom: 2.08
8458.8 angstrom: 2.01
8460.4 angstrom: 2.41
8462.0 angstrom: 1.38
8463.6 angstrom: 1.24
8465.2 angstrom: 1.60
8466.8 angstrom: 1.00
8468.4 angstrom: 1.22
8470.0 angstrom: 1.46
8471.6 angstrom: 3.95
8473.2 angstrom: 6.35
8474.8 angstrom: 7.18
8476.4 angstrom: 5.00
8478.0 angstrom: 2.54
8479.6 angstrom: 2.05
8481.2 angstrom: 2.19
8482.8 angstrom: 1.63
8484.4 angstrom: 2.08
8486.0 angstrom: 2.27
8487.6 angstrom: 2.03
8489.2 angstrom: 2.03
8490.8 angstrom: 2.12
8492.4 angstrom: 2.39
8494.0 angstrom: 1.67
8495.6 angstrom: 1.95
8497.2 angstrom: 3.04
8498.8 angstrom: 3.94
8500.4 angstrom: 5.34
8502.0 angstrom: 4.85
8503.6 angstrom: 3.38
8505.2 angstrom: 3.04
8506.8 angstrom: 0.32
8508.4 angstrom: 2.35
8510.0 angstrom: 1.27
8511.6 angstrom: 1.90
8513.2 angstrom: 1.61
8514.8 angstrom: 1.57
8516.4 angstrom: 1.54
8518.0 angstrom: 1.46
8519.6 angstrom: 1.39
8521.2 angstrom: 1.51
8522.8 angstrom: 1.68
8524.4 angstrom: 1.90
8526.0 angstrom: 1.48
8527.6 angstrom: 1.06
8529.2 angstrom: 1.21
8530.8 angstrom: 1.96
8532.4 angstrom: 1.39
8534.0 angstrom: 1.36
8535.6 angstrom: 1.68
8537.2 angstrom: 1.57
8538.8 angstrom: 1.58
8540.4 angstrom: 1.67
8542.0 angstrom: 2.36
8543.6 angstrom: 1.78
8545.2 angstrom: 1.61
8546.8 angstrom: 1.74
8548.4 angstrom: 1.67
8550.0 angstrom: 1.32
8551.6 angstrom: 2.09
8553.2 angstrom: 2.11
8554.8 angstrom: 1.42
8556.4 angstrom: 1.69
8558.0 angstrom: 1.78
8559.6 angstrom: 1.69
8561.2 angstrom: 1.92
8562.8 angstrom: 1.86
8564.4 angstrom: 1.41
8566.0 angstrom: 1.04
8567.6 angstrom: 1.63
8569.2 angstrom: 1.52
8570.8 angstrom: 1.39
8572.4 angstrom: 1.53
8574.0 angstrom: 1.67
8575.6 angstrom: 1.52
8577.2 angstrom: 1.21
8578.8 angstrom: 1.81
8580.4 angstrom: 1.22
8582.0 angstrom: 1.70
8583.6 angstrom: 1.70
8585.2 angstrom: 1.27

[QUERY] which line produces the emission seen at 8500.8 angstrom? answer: [N II]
